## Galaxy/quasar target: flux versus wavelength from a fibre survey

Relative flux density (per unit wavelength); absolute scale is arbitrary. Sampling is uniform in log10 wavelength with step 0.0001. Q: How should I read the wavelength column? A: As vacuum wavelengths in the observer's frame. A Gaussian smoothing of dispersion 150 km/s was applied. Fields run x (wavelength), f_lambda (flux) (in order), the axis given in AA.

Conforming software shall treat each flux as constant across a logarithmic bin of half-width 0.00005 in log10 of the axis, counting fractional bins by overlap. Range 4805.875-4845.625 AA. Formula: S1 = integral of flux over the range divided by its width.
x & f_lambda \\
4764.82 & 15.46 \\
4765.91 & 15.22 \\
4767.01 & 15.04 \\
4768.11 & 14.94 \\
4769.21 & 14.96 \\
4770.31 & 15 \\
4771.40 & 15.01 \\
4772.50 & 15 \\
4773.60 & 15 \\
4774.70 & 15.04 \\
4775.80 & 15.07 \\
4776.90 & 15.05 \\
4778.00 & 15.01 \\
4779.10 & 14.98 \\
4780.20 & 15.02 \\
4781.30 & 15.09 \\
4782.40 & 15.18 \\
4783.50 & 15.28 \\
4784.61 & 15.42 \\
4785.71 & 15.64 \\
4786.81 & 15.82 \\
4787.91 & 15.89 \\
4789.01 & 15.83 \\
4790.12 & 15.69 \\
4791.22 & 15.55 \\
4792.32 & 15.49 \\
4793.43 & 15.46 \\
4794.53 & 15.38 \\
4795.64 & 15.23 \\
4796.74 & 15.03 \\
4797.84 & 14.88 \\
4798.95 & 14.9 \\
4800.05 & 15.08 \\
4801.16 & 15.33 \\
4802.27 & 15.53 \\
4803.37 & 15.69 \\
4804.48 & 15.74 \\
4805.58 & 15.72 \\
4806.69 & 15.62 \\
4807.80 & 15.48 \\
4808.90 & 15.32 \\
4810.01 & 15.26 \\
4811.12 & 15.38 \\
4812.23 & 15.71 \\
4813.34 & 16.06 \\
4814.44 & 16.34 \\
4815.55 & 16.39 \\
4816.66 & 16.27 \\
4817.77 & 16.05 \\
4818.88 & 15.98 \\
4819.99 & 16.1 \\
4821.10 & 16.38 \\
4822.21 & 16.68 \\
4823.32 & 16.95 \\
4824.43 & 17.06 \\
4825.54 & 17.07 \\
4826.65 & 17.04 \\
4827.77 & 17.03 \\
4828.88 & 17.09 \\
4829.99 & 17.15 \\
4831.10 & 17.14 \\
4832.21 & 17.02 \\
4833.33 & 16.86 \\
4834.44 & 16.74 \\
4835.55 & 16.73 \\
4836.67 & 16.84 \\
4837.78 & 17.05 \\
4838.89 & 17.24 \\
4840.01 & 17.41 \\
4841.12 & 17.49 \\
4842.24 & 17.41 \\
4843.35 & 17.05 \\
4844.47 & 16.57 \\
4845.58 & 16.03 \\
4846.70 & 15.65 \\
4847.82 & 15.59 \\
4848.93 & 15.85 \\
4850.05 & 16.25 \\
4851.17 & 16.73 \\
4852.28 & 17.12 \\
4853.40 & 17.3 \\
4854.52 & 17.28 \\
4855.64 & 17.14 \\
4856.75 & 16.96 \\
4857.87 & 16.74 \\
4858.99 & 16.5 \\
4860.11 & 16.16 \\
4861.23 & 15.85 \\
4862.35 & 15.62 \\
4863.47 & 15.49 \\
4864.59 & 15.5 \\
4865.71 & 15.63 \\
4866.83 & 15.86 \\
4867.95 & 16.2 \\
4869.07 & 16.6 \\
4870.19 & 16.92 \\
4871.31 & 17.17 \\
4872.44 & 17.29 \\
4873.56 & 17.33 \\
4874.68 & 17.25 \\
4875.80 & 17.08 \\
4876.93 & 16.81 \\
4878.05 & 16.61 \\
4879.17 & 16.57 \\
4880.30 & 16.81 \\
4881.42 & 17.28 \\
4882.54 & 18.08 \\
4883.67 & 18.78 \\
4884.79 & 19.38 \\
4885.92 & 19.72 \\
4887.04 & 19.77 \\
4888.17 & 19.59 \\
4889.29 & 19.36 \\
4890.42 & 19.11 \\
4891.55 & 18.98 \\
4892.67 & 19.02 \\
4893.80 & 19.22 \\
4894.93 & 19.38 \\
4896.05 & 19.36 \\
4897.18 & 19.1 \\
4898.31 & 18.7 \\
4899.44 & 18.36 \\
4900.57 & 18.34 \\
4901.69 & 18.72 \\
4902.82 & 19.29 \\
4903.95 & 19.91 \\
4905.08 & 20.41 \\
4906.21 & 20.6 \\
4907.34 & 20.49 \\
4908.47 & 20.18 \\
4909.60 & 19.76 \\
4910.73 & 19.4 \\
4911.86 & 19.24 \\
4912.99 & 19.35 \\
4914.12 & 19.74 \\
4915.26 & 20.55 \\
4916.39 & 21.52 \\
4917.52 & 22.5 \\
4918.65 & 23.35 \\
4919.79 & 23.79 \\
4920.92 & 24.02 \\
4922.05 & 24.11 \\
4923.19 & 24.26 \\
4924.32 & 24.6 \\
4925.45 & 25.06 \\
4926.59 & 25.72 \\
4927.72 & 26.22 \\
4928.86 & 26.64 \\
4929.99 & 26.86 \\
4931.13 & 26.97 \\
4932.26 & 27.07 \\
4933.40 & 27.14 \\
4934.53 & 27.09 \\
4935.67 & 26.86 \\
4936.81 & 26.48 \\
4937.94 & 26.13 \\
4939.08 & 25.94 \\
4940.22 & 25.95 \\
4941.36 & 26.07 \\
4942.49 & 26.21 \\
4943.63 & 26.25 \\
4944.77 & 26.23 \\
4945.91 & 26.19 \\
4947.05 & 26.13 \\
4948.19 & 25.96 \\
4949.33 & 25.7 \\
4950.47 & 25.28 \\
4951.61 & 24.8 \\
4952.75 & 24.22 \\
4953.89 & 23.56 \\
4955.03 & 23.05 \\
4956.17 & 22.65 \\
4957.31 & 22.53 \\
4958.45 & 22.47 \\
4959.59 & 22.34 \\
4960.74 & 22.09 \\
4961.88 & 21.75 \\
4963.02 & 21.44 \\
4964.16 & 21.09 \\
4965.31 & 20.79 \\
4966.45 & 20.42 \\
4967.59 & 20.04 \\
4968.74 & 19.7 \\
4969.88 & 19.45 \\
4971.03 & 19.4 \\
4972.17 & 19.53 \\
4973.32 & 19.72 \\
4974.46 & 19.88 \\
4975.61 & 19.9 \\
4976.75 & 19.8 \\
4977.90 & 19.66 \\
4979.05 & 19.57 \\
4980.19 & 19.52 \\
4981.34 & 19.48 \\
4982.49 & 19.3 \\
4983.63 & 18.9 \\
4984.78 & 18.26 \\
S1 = 16.6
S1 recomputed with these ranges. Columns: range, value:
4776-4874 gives 16.2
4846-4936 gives 19.6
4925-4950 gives 26.3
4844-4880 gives 16.5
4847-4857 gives 16.7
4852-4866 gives 16.4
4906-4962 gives 24.1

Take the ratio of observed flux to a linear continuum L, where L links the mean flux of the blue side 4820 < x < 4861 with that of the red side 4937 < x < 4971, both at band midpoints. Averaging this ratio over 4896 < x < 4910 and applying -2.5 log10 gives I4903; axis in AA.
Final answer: 0.06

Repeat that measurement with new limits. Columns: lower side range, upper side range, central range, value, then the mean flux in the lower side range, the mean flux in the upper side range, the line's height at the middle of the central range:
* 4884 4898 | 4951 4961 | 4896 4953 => -0.101 mag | 19.3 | 23.1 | 21.3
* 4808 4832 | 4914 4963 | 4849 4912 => 0.155 mag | 16.4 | 24.7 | 20.6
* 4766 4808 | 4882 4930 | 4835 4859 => 0.083 mag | 15.3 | 20.9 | 18.1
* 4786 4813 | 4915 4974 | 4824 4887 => 0.109 mag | 15.5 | 23.9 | 18.7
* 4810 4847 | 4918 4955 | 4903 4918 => 0.160 mag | 16.7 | 25.6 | 23.4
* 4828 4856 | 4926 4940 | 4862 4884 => 0.202 mag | 16.8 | 26.6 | 20.1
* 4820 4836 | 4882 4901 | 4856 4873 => 0.116 mag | 16.9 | 19.1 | 18.1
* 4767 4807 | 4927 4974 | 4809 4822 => 0.055 mag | 15.3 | 24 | 16.8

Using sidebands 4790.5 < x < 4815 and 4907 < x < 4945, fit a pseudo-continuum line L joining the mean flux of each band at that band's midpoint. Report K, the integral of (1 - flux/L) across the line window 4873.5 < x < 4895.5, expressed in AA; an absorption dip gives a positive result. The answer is 3.0 AA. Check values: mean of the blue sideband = 15.5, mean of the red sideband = 24.2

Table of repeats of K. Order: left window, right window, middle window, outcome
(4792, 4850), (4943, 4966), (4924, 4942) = -3.1 AA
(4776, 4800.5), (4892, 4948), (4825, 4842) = 0.8 AA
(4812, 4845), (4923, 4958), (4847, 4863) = 2.0 AA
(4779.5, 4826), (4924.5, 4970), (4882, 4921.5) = 3.3 AA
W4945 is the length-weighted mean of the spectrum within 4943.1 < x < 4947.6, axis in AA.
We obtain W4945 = 26.2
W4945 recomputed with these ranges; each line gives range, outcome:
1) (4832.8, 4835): 16.8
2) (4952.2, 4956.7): 23.4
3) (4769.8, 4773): 15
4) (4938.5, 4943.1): 26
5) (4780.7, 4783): 15.2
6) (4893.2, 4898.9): 19.1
